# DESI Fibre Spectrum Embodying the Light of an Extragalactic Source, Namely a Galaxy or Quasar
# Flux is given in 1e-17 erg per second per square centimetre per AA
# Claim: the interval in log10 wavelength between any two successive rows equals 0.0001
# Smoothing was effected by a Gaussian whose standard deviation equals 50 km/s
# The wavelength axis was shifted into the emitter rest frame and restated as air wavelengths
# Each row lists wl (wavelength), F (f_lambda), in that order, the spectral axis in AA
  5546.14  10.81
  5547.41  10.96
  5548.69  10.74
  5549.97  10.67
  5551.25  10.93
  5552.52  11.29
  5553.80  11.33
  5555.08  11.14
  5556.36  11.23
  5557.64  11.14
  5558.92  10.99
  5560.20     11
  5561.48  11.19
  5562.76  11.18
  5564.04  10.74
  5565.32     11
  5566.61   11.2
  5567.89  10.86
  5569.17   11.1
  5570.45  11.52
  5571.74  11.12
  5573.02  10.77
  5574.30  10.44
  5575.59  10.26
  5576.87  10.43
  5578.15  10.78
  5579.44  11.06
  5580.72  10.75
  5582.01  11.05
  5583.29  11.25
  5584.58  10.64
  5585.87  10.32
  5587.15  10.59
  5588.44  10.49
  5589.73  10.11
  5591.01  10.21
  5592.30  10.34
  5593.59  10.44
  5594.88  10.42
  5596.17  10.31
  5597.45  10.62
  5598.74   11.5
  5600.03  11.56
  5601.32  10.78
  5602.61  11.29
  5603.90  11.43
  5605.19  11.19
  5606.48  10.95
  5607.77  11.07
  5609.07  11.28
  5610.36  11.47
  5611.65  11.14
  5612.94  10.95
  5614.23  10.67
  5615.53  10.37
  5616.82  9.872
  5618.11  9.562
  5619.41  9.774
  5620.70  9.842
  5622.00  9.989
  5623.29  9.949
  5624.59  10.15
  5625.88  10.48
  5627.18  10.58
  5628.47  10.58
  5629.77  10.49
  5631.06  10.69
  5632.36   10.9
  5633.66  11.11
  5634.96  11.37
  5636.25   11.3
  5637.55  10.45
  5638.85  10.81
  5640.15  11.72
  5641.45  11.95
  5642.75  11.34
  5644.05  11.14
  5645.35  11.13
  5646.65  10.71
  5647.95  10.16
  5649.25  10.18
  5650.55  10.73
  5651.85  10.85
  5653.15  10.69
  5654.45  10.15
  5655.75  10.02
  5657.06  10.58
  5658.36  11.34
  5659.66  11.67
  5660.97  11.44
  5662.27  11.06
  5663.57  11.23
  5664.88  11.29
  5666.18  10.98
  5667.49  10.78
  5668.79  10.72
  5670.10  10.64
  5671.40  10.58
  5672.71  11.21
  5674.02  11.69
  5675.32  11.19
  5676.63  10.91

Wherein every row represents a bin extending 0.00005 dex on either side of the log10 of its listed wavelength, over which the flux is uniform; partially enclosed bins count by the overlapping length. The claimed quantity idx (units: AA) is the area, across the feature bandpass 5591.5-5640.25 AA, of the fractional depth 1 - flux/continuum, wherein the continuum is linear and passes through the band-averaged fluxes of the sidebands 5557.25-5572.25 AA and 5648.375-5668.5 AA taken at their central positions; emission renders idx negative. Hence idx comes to 1.12 AA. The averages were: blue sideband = 11.1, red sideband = 10.9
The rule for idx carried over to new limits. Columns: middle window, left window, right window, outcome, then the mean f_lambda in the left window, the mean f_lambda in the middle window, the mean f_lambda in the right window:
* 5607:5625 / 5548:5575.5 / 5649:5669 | 0.81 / 11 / 10.4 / 10.9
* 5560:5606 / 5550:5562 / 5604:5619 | 0.51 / 11.1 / 10.8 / 10.8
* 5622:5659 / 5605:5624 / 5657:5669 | 0.35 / 10.5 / 10.8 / 11.2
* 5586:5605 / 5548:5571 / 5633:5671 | 0.52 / 11.1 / 10.7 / 10.9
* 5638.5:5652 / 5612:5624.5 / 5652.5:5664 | -0.42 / 10.1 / 11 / 10.9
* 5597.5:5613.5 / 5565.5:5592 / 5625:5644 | -0.50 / 10.7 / 11.2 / 11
